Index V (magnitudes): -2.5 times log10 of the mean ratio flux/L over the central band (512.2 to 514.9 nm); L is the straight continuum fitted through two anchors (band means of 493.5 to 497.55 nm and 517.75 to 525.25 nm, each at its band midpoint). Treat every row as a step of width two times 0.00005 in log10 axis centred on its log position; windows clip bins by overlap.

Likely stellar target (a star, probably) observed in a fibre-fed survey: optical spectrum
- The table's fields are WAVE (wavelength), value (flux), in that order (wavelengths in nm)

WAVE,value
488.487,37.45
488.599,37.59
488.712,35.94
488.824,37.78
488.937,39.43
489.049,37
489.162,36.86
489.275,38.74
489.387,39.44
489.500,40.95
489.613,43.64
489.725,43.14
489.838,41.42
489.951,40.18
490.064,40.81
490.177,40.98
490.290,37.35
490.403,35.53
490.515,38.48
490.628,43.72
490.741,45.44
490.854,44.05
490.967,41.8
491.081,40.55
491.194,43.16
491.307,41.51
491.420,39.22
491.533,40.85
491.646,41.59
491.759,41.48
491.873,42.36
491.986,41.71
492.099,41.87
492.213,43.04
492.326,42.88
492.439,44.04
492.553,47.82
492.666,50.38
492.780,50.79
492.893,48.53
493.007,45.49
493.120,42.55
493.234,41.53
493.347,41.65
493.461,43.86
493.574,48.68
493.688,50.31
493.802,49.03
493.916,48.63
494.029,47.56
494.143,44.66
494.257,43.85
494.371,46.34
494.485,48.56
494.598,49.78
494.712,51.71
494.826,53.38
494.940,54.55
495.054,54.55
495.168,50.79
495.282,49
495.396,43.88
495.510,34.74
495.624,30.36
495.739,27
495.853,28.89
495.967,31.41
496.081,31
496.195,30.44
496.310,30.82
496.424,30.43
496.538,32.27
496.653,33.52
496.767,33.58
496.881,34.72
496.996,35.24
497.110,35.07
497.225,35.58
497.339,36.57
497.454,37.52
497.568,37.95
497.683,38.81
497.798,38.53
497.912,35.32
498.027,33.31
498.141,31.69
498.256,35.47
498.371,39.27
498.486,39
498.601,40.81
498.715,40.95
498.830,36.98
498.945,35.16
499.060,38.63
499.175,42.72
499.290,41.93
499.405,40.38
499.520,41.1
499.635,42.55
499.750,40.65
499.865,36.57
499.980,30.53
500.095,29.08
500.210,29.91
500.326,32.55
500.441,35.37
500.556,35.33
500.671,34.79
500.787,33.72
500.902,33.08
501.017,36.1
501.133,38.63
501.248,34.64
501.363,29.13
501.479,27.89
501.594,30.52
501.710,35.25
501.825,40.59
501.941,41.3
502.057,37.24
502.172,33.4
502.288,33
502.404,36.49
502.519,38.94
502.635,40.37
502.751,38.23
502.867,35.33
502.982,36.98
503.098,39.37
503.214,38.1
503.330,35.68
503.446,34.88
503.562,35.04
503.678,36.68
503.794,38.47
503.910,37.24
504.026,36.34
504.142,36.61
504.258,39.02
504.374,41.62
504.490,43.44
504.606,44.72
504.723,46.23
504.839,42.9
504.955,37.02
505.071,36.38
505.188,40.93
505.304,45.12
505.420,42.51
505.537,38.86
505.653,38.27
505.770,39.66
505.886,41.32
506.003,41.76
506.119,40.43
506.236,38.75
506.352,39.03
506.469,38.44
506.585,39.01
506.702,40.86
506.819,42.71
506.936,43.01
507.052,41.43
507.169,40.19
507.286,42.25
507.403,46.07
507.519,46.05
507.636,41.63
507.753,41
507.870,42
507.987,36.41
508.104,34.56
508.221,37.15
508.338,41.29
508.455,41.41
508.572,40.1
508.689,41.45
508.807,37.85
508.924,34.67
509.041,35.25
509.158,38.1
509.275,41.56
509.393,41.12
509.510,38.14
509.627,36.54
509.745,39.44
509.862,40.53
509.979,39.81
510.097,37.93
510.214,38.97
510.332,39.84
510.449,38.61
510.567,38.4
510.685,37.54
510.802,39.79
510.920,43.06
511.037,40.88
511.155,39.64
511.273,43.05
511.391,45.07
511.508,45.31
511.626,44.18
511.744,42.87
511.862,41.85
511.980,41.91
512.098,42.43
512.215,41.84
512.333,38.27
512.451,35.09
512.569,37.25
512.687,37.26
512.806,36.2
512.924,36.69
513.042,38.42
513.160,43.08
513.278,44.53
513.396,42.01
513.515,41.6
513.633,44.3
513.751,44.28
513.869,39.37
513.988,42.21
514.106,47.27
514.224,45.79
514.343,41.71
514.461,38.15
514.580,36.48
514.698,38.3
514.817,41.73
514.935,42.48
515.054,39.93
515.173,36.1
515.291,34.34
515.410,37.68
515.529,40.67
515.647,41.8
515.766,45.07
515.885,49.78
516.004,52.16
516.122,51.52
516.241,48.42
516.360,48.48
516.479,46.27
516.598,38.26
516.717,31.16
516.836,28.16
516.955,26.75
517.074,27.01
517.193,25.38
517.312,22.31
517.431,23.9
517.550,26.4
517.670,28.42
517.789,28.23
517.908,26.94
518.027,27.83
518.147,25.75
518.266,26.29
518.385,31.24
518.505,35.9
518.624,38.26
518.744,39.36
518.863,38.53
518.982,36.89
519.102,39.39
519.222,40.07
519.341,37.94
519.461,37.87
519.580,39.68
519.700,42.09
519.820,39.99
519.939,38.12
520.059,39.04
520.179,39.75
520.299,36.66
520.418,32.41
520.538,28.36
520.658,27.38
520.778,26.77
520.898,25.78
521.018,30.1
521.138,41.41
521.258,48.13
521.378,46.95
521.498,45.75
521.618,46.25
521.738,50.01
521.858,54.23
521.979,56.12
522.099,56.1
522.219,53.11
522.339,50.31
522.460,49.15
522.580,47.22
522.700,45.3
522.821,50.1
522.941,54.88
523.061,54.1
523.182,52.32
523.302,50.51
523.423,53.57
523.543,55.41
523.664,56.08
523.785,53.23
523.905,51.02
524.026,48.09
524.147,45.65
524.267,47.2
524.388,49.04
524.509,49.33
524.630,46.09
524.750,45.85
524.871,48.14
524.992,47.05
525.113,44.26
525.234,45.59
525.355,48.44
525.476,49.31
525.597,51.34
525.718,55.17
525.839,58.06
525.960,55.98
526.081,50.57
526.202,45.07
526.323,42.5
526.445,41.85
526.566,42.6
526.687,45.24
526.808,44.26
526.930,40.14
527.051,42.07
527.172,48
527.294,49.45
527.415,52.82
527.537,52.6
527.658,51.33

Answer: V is 0.04 mag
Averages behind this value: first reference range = 40.7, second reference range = 42.8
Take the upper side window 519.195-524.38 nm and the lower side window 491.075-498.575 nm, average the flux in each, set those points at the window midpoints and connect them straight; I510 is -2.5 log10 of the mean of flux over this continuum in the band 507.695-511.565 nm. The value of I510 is 0.09 mag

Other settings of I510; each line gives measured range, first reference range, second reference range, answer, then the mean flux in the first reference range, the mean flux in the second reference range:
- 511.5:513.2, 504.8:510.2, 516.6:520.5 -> -0.084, 40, 33.1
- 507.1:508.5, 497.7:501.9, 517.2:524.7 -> -0.076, 36.1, 41.3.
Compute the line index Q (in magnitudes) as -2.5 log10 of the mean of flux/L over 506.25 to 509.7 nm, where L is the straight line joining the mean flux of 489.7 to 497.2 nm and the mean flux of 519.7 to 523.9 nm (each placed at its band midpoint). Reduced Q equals 0.09 mag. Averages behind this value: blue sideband 41.8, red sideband 45.2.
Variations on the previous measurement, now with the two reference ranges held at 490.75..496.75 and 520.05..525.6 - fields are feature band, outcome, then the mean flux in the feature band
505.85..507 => 0.094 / 40.5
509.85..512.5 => 0.102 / 40.8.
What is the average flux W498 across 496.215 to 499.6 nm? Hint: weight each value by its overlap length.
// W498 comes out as 36.6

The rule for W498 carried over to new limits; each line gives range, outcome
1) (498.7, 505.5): 37.3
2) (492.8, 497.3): 41.4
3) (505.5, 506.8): 39.8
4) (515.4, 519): 35.3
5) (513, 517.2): 40.8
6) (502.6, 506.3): 39.3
